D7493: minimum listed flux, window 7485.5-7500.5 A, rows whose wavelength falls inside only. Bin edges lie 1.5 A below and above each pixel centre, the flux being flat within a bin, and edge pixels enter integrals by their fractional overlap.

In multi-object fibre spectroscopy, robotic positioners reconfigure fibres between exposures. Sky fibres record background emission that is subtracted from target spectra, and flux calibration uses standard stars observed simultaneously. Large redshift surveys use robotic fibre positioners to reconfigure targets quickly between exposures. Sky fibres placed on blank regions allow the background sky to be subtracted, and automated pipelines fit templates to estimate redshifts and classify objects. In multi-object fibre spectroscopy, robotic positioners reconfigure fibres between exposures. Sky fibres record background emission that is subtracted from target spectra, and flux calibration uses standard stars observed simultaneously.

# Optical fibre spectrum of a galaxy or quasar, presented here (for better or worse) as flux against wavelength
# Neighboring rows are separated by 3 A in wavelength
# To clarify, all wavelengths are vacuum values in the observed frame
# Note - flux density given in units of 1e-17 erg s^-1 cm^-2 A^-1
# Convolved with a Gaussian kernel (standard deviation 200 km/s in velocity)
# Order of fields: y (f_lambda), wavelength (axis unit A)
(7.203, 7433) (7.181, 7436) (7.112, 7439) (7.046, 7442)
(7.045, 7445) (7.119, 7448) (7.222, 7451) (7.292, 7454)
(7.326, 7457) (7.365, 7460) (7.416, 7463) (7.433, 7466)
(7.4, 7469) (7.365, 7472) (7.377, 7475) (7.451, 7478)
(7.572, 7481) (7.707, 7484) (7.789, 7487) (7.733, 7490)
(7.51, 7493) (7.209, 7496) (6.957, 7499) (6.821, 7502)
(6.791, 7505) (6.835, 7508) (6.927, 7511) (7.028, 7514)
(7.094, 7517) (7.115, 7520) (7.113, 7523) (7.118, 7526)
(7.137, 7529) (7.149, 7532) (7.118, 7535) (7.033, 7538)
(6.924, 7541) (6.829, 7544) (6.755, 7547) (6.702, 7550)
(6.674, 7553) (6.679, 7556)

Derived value 6.957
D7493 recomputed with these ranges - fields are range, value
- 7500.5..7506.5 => 6.791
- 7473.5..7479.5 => 7.377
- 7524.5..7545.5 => 6.829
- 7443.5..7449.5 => 7.045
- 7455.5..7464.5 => 7.326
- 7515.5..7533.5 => 7.094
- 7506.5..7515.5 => 6.835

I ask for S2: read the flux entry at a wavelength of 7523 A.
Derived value 7.113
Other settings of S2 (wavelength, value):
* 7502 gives 6.821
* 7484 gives 7.707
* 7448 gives 7.119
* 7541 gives 6.924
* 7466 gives 7.433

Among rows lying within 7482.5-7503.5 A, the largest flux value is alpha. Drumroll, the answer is 7.789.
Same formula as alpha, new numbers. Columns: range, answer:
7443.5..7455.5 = 7.292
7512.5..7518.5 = 7.094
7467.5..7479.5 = 7.451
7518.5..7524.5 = 7.115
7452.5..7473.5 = 7.433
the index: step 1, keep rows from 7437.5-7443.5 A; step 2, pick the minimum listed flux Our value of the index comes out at 7.046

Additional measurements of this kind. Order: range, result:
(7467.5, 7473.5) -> 7.365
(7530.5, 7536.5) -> 7.118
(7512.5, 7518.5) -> 7.028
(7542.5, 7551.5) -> 6.702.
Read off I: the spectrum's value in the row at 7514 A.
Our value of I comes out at 7.028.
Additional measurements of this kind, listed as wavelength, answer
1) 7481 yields 7.572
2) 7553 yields 6.674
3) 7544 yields 6.829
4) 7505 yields 6.791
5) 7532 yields 7.149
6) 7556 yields 6.679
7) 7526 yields 7.118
